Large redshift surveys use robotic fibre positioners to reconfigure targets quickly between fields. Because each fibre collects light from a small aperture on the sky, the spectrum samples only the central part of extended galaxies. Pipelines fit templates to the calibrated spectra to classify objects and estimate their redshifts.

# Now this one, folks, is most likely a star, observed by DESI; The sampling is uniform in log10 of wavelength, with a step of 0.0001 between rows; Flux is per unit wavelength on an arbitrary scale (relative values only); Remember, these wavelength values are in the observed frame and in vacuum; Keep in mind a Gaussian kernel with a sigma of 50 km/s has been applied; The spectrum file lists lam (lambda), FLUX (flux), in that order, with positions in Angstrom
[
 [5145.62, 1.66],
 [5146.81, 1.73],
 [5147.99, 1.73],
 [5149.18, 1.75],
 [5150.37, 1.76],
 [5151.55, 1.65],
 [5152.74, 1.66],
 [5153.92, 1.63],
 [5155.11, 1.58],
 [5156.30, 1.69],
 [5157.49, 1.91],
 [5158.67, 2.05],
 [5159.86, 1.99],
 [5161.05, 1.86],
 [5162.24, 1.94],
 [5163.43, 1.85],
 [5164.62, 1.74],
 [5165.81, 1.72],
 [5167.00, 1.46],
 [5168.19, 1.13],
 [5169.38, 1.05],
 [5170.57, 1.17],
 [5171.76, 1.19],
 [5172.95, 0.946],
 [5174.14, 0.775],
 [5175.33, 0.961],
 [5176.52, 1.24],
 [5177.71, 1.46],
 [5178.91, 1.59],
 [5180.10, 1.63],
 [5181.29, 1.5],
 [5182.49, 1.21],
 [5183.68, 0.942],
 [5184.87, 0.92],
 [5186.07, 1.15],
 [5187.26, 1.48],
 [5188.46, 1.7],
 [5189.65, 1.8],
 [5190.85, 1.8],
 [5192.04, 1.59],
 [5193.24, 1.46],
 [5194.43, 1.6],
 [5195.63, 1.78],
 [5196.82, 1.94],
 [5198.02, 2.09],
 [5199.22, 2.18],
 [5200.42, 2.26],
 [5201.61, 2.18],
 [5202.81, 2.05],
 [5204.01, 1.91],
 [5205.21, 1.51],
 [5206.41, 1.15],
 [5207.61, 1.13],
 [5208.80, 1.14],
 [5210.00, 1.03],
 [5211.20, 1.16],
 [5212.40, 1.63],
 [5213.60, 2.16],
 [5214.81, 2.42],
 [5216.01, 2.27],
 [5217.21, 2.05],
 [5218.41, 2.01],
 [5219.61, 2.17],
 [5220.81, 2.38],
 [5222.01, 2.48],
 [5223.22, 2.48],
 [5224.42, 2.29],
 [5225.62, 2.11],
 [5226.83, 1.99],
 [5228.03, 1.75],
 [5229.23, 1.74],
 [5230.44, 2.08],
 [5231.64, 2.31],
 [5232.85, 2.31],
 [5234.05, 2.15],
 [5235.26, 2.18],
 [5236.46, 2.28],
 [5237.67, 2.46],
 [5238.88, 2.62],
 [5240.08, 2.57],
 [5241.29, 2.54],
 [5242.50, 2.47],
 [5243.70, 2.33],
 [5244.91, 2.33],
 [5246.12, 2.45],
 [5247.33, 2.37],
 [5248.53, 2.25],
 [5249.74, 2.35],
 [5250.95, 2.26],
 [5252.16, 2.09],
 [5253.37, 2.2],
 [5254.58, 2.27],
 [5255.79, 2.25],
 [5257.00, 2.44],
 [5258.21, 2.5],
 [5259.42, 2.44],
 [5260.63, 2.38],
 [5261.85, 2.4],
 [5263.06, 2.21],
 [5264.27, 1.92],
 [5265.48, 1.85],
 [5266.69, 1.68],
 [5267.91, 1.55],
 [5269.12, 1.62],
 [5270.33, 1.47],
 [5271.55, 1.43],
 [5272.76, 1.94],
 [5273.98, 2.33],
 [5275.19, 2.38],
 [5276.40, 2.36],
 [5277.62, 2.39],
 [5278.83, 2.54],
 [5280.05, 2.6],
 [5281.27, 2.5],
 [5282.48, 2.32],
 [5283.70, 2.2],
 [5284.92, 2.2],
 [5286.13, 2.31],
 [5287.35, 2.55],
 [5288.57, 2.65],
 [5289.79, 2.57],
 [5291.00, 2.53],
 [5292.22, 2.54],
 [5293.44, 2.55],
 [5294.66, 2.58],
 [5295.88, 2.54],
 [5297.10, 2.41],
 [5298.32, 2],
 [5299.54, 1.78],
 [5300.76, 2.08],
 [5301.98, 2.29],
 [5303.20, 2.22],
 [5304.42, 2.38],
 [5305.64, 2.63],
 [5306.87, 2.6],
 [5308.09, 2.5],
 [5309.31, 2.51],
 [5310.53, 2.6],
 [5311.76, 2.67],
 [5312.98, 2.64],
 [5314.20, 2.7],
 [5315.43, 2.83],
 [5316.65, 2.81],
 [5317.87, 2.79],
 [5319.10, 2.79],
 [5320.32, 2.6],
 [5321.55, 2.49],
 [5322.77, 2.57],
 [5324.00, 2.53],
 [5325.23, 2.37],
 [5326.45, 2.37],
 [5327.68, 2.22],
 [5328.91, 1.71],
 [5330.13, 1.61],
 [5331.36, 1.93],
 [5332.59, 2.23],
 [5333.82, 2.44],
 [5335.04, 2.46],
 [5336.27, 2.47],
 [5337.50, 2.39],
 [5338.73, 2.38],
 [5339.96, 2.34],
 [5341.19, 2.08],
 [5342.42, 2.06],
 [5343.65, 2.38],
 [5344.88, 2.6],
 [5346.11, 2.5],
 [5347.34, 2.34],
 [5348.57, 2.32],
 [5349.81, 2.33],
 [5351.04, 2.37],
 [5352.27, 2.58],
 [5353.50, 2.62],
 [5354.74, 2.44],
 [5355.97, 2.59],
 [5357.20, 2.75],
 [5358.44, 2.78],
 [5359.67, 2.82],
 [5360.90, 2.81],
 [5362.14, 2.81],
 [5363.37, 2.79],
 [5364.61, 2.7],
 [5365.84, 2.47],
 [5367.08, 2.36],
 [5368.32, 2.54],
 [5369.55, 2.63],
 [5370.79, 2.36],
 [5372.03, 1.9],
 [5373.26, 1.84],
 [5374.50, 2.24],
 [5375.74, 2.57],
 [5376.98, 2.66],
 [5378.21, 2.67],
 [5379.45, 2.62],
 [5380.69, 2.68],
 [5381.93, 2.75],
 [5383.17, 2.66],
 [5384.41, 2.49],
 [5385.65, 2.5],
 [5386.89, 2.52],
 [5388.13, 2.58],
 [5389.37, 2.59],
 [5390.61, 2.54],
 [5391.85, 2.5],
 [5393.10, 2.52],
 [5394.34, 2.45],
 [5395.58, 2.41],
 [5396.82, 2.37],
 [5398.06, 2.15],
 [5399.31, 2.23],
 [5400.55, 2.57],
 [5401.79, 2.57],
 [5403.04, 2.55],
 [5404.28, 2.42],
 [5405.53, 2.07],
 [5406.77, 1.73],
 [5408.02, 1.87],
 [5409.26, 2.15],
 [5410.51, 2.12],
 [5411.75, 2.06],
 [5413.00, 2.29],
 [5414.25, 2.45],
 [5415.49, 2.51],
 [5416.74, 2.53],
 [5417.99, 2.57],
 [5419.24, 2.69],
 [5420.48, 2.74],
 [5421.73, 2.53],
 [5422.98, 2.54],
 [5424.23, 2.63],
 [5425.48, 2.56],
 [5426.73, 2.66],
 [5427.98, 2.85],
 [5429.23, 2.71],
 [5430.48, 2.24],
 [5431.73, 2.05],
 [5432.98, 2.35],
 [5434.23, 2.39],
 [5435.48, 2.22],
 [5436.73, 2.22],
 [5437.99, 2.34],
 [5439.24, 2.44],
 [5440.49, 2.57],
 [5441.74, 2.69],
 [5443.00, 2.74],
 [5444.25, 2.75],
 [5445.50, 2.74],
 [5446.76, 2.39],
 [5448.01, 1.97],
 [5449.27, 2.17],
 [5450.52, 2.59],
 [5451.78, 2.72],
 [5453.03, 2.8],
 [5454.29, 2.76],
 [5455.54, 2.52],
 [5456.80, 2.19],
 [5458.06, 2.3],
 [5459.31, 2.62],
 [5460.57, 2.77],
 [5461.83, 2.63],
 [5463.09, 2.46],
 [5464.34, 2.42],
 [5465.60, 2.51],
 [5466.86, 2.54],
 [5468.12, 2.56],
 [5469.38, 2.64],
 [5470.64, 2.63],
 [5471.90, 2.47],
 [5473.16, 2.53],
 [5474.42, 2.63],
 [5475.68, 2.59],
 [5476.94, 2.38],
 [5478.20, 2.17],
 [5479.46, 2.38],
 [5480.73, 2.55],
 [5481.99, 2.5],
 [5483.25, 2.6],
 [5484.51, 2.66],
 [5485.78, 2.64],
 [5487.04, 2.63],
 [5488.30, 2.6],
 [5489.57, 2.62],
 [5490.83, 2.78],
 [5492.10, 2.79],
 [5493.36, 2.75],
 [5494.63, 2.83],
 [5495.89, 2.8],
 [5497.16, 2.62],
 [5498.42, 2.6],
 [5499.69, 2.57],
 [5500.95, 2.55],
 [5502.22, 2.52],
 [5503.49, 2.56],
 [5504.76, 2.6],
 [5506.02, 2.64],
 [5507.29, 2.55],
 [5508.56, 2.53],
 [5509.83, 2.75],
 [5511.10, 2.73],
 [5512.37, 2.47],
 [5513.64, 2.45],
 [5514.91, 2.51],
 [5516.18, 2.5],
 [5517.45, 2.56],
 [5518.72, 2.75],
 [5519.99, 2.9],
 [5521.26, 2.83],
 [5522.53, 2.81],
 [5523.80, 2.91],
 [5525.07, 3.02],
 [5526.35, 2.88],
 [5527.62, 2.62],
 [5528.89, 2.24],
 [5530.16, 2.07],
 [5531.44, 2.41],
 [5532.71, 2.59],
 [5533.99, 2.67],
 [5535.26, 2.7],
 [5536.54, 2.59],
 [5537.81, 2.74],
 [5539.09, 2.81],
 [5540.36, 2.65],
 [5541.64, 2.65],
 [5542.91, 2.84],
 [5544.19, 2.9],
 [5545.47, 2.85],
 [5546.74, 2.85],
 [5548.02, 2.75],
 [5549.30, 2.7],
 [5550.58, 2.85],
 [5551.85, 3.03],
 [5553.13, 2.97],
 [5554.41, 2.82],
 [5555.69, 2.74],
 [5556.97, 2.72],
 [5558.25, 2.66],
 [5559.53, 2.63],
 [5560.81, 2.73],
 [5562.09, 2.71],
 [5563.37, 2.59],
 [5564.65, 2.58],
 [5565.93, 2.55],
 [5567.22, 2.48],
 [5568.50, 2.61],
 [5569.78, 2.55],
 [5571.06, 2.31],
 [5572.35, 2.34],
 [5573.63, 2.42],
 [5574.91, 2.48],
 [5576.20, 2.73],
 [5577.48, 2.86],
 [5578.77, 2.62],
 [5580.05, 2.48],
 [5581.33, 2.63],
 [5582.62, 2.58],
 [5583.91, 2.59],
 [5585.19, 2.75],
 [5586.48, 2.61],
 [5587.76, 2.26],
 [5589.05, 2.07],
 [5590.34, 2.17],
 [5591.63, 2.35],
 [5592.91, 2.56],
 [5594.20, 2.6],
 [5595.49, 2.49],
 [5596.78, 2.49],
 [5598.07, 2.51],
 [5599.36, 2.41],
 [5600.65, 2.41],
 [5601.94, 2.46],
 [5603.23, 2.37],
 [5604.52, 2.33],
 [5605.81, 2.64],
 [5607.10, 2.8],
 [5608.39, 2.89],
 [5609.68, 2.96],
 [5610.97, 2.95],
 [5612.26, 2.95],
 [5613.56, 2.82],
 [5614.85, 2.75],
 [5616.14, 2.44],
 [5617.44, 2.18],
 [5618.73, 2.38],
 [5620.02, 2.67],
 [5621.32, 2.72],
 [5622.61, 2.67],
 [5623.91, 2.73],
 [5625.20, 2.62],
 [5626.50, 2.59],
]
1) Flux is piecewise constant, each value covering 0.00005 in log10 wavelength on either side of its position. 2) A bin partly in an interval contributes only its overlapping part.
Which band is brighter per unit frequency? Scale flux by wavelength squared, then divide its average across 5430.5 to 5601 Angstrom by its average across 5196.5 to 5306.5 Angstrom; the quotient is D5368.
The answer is 1.31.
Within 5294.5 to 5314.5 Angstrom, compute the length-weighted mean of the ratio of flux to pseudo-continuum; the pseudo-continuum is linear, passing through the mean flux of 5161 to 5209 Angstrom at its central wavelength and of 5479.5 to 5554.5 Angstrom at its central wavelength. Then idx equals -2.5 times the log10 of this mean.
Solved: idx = -0.24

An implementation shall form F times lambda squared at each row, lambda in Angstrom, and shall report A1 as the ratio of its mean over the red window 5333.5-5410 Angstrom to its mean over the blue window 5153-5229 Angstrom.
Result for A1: 1.56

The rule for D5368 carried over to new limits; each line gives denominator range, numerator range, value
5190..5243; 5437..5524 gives 1.43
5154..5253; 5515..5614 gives 1.64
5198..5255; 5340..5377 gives 1.24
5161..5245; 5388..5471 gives 1.50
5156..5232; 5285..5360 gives 1.51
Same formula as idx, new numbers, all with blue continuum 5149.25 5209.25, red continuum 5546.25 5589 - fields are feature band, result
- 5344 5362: -0.247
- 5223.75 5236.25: -0.227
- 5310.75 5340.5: -0.232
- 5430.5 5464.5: -0.077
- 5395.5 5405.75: -0.099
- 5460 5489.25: -0.073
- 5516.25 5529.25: -0.101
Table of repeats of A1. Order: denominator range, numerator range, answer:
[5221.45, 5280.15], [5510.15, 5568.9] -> 1.36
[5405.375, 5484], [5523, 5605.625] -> 1.10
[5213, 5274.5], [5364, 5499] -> 1.22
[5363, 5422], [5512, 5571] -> 1.17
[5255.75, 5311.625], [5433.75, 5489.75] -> 1.18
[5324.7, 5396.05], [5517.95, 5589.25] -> 1.17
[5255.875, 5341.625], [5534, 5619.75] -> 1.25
